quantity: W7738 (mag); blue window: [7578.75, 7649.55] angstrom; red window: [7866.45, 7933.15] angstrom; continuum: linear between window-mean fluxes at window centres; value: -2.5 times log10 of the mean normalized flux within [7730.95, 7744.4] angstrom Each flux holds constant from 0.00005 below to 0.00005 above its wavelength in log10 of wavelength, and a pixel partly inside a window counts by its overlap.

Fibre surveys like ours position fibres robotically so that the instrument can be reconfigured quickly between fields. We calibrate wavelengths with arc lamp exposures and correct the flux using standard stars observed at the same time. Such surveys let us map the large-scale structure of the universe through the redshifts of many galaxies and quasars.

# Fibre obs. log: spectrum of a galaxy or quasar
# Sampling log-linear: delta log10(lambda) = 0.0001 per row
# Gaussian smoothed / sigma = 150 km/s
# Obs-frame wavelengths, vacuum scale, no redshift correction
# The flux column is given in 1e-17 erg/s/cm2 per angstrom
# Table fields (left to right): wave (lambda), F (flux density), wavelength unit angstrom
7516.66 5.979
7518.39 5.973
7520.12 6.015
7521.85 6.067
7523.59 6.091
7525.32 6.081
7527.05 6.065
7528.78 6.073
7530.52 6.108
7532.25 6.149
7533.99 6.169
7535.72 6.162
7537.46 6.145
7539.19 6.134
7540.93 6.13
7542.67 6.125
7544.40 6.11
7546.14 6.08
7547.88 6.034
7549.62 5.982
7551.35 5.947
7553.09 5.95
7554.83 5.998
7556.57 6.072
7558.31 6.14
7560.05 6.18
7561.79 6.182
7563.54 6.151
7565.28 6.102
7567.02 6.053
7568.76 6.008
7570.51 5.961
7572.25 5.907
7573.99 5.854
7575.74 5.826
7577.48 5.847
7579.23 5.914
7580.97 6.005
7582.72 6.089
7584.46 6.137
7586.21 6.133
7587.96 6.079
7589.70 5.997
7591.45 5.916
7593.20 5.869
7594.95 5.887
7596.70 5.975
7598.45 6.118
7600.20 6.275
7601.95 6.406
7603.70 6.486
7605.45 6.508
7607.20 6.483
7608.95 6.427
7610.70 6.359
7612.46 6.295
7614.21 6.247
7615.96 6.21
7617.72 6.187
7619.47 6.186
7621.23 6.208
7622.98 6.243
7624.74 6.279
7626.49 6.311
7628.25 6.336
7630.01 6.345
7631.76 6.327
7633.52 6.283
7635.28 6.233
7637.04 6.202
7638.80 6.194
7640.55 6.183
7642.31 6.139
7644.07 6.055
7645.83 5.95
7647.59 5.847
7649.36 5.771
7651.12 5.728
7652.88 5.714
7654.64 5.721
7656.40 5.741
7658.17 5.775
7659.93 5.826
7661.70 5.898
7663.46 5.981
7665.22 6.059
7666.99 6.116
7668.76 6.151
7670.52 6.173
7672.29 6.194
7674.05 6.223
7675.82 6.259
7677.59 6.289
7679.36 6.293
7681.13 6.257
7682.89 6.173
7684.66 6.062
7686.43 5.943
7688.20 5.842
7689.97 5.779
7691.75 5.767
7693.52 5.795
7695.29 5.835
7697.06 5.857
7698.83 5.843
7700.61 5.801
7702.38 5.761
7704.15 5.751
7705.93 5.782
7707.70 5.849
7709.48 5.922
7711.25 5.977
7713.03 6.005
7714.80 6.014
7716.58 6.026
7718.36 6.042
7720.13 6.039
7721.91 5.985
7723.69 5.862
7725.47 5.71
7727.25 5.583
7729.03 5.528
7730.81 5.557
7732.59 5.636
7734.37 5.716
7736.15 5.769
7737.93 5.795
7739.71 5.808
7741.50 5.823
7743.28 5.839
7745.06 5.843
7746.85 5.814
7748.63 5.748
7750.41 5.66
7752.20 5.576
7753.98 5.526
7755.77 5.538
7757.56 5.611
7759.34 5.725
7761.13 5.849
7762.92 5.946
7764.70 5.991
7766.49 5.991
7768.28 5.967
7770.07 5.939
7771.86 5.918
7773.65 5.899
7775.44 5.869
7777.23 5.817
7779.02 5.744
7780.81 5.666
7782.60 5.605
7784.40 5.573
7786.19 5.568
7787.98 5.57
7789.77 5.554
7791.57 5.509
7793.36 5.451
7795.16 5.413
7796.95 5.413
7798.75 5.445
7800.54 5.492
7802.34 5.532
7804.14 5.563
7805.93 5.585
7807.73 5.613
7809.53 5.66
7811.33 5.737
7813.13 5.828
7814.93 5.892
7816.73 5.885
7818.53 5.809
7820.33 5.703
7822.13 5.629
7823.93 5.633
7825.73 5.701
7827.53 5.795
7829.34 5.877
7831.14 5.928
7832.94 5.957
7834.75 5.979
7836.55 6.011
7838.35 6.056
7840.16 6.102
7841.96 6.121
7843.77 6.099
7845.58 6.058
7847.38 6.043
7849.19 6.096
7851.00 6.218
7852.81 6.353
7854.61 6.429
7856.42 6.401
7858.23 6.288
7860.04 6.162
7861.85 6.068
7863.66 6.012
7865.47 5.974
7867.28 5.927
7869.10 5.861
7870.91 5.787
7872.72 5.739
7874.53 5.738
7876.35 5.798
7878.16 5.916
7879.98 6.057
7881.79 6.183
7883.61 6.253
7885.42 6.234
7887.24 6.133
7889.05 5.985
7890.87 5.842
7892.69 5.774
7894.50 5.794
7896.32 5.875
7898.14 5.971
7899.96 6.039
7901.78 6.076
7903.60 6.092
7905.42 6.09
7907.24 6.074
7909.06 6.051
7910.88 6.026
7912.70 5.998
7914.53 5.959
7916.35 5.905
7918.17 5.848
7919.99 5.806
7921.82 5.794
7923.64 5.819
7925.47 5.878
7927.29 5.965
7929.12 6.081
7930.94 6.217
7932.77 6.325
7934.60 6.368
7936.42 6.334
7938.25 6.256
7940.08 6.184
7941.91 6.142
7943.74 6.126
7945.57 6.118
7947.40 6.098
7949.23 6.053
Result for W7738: 0.06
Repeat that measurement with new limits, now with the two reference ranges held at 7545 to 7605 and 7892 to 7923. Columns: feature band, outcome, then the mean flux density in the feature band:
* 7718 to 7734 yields 0.05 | 5.76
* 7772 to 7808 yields 0.07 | 5.6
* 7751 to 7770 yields 0.04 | 5.78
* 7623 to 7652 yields -0.02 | 6.14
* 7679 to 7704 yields 0.02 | 5.92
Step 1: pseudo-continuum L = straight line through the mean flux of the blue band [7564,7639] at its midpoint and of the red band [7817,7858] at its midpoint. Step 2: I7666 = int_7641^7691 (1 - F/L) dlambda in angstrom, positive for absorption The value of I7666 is 0.94 angstrom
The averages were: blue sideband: 6.16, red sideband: 6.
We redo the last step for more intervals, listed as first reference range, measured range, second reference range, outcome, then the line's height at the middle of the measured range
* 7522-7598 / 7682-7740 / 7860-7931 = 1.6 angstrom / 6.01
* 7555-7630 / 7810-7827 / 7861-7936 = 0.8 angstrom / 6.03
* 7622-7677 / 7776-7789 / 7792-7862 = 0.6 angstrom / 5.92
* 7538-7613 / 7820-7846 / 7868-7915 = 0.4 angstrom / 6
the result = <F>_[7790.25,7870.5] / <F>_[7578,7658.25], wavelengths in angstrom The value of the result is 0.96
